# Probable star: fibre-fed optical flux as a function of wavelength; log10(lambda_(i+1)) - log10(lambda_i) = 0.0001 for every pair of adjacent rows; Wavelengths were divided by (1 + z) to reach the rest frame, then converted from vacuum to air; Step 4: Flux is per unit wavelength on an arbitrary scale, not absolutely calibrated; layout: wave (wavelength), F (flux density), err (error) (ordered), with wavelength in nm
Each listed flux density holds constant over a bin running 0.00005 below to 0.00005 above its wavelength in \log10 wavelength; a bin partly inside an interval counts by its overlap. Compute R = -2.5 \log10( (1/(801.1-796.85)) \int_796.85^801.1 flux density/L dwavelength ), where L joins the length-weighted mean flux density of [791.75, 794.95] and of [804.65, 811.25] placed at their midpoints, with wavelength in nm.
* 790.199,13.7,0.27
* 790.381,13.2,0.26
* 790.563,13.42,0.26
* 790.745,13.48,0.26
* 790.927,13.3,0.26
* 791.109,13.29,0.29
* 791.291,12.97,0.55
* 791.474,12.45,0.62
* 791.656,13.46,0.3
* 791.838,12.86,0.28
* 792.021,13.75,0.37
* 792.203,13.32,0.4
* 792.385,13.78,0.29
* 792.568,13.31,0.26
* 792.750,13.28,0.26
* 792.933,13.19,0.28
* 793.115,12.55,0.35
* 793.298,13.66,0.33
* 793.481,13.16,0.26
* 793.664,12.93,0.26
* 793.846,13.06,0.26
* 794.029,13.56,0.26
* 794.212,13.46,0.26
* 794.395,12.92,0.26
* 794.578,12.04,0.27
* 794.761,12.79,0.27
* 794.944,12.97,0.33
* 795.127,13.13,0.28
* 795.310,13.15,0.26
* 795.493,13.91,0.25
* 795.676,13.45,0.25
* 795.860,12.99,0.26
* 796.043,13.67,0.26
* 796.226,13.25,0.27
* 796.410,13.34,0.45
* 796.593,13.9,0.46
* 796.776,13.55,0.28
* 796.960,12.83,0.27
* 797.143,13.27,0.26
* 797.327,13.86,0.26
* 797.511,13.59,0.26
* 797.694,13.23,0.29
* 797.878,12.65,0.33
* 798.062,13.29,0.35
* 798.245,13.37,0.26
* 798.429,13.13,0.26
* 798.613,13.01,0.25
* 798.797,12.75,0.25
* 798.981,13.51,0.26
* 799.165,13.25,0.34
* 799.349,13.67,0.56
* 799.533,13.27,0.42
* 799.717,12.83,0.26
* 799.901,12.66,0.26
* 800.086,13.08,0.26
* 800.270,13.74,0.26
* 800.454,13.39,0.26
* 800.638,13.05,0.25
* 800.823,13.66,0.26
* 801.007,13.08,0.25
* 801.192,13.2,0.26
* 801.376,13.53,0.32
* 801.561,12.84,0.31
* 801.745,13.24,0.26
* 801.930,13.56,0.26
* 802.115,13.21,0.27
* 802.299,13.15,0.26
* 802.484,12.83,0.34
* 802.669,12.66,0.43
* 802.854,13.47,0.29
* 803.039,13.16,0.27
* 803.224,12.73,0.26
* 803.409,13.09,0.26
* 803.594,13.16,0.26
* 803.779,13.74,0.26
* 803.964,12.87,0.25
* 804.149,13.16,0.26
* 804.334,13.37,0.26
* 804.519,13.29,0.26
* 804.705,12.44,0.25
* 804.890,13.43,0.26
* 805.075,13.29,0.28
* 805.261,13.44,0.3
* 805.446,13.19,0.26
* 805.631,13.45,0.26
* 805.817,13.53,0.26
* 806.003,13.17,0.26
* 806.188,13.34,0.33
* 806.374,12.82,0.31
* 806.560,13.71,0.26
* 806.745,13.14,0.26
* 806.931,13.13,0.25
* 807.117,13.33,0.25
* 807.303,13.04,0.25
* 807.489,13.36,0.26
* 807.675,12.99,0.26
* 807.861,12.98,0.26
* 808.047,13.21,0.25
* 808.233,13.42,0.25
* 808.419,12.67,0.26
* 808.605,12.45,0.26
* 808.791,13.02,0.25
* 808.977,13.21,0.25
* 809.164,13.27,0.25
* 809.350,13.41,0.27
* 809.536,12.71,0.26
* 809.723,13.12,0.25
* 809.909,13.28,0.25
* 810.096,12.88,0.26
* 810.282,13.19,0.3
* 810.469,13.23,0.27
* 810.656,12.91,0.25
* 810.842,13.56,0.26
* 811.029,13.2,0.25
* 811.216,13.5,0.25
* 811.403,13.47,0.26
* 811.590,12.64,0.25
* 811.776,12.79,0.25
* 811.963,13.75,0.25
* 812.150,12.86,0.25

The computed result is -0.01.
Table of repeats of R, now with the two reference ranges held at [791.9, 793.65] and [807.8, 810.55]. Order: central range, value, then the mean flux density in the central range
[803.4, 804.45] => -0.009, 13.3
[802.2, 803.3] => 0.013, 13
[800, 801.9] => -0.009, 13.3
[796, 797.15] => -0.013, 13.4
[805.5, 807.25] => -0.014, 13.3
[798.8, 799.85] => -0.002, 13.2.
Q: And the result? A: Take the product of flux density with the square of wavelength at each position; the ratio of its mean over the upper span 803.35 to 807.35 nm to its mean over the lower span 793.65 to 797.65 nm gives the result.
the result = 1.0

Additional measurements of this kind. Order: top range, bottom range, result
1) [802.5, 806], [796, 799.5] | 1.01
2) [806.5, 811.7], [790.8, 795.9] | 1.04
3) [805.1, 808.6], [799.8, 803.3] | 1.02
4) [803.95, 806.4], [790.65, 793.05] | 1.03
